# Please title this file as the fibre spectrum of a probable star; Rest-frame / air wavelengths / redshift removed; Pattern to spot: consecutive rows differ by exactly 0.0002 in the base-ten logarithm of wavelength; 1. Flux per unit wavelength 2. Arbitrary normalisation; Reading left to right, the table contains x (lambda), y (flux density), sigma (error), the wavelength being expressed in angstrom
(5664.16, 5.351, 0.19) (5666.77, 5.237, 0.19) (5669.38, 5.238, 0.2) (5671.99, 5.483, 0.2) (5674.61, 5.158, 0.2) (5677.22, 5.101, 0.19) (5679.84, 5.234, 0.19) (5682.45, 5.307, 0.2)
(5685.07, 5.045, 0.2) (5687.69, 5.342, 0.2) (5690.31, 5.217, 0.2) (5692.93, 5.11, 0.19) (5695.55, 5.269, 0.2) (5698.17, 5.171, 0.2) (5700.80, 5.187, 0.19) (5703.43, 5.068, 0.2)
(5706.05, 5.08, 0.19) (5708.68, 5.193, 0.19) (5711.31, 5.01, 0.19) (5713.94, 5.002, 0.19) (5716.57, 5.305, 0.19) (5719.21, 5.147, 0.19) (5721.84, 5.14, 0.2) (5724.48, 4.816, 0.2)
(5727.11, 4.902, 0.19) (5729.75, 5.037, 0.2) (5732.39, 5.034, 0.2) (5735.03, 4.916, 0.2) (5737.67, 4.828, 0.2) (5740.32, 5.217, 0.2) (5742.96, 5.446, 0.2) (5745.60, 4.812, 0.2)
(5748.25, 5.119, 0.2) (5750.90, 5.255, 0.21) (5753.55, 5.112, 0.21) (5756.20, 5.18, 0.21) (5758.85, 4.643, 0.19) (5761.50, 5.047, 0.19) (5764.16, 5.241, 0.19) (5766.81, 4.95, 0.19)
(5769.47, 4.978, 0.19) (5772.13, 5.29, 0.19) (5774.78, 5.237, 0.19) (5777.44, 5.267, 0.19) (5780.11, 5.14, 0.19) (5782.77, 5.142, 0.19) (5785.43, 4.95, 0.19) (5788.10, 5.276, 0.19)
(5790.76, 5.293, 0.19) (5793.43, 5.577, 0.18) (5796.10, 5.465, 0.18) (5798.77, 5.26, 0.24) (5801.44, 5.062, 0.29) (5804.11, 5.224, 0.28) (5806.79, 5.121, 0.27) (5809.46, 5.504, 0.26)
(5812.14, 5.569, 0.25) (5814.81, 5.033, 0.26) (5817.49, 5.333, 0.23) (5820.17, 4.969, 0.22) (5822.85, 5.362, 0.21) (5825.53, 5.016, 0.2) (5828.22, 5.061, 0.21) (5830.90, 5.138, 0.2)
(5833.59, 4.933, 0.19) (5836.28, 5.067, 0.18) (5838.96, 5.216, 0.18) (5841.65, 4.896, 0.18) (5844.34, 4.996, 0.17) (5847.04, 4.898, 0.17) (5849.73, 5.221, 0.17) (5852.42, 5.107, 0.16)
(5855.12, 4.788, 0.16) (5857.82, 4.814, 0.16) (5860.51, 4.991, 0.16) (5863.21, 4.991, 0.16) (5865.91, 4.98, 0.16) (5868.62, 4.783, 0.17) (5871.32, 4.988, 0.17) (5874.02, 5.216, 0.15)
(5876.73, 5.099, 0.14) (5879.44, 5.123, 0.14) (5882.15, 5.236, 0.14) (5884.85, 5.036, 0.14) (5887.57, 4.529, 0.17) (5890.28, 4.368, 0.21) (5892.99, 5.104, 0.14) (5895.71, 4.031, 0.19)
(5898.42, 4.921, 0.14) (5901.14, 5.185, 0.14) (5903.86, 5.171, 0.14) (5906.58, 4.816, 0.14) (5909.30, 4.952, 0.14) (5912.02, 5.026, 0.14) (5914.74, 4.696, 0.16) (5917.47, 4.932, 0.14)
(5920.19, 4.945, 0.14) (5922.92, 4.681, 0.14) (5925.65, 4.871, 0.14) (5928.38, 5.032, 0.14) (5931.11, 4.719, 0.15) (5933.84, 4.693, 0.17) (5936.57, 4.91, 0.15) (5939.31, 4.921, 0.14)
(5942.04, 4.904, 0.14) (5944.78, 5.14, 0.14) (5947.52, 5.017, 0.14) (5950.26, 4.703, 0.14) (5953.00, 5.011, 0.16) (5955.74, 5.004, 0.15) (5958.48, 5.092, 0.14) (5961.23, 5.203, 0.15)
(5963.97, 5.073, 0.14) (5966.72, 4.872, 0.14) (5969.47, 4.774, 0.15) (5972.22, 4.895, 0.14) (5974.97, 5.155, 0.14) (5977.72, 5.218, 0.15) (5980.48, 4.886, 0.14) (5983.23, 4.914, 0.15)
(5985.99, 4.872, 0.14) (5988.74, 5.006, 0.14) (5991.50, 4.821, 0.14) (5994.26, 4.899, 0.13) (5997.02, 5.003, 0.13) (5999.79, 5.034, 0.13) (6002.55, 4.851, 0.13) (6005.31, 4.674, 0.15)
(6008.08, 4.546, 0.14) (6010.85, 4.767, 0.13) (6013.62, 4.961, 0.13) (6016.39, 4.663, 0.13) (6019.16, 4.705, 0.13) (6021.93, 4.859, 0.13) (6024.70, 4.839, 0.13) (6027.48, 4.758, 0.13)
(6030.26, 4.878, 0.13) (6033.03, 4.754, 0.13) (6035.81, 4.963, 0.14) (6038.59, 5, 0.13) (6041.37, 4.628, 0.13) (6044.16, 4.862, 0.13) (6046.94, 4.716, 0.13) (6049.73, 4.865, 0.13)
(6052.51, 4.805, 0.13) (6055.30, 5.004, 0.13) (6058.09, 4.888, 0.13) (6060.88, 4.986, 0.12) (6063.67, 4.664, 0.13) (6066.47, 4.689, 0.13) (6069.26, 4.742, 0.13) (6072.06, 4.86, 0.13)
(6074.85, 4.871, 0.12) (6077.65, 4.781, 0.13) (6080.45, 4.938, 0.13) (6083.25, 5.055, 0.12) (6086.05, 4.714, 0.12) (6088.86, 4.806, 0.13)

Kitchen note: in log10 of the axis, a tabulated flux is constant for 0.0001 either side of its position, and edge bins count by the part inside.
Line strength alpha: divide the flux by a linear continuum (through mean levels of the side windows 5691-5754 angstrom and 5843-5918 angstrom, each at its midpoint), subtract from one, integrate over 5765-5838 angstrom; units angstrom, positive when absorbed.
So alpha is -2.7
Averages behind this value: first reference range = 5.09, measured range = 5.19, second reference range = 4.93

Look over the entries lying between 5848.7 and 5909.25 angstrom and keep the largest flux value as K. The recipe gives 5.236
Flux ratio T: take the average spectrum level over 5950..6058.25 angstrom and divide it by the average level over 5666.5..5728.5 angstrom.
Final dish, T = 0.95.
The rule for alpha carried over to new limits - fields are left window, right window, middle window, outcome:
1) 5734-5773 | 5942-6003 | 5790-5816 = -1.4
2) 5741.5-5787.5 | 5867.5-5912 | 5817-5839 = -0.4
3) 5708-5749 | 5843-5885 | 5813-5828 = -0.4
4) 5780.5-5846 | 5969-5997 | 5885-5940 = 2.4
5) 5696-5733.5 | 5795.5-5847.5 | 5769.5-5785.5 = -0.1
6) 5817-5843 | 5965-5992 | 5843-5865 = 0.4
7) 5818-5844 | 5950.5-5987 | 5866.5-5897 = 1.1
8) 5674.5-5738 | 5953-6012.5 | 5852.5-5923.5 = 1.2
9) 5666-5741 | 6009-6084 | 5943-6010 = -0.7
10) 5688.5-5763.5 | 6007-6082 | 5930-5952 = 0.1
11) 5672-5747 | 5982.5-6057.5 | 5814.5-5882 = -0.7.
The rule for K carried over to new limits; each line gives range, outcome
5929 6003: 5.218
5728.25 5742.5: 5.217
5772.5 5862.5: 5.577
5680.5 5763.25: 5.446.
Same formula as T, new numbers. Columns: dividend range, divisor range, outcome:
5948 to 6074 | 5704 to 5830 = 0.95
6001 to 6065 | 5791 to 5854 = 0.93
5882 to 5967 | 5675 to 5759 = 0.96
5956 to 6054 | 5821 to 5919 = 0.98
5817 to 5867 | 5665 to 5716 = 0.97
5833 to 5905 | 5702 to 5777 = 0.98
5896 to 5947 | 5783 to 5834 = 0.94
